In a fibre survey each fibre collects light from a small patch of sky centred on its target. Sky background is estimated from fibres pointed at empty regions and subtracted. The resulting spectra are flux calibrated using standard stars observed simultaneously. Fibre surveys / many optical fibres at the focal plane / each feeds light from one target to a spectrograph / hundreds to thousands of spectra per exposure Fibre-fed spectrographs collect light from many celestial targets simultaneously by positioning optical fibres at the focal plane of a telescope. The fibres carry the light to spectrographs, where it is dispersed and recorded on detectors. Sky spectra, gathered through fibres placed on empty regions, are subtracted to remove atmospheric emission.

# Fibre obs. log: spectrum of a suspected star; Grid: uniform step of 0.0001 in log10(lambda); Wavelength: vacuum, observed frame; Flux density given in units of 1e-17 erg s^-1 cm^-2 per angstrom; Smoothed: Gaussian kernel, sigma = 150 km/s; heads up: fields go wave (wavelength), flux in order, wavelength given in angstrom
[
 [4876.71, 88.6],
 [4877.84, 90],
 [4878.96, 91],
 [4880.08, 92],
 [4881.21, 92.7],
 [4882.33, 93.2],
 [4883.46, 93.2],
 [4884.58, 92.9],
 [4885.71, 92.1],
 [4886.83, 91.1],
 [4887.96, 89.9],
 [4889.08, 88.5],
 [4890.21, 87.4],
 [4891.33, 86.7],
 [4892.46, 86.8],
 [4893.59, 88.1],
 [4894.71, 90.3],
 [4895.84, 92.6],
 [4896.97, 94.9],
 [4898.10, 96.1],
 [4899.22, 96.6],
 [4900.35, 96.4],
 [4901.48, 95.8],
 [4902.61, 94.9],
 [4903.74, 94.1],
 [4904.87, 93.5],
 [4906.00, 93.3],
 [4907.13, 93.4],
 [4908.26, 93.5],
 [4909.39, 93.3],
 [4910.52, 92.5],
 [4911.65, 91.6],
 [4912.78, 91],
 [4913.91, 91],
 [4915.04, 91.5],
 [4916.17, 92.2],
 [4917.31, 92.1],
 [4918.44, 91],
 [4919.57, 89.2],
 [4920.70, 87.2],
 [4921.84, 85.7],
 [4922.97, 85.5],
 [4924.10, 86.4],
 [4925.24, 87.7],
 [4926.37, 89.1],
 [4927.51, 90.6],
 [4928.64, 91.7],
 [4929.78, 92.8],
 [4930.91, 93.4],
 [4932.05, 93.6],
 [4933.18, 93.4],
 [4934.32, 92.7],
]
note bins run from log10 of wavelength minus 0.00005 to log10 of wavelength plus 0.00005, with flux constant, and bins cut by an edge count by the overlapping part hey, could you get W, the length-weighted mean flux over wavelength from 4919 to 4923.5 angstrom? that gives 87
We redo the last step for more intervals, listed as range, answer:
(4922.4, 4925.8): 86.6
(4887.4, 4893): 87.9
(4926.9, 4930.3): 91.5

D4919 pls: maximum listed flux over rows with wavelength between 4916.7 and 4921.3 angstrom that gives 92.1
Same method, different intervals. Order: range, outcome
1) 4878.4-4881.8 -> 92.7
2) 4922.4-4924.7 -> 86.4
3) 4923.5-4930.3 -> 92.8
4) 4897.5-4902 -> 96.6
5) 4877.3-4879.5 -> 91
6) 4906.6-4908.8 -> 93.5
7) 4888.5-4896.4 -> 92.6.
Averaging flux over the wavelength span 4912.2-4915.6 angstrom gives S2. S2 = 91.3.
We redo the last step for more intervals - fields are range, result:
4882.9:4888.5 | 91.8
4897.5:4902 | 96.3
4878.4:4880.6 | 91.7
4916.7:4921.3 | 89.7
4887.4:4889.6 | 89.4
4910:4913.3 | 91.8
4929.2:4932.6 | 93.1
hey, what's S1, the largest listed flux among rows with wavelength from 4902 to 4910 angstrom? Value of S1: 94.9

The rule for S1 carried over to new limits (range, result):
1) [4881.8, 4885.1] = 93.2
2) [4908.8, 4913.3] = 93.3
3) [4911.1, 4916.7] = 92.2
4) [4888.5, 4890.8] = 88.5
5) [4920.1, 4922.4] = 87.2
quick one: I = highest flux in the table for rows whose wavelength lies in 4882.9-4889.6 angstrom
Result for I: 93.2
